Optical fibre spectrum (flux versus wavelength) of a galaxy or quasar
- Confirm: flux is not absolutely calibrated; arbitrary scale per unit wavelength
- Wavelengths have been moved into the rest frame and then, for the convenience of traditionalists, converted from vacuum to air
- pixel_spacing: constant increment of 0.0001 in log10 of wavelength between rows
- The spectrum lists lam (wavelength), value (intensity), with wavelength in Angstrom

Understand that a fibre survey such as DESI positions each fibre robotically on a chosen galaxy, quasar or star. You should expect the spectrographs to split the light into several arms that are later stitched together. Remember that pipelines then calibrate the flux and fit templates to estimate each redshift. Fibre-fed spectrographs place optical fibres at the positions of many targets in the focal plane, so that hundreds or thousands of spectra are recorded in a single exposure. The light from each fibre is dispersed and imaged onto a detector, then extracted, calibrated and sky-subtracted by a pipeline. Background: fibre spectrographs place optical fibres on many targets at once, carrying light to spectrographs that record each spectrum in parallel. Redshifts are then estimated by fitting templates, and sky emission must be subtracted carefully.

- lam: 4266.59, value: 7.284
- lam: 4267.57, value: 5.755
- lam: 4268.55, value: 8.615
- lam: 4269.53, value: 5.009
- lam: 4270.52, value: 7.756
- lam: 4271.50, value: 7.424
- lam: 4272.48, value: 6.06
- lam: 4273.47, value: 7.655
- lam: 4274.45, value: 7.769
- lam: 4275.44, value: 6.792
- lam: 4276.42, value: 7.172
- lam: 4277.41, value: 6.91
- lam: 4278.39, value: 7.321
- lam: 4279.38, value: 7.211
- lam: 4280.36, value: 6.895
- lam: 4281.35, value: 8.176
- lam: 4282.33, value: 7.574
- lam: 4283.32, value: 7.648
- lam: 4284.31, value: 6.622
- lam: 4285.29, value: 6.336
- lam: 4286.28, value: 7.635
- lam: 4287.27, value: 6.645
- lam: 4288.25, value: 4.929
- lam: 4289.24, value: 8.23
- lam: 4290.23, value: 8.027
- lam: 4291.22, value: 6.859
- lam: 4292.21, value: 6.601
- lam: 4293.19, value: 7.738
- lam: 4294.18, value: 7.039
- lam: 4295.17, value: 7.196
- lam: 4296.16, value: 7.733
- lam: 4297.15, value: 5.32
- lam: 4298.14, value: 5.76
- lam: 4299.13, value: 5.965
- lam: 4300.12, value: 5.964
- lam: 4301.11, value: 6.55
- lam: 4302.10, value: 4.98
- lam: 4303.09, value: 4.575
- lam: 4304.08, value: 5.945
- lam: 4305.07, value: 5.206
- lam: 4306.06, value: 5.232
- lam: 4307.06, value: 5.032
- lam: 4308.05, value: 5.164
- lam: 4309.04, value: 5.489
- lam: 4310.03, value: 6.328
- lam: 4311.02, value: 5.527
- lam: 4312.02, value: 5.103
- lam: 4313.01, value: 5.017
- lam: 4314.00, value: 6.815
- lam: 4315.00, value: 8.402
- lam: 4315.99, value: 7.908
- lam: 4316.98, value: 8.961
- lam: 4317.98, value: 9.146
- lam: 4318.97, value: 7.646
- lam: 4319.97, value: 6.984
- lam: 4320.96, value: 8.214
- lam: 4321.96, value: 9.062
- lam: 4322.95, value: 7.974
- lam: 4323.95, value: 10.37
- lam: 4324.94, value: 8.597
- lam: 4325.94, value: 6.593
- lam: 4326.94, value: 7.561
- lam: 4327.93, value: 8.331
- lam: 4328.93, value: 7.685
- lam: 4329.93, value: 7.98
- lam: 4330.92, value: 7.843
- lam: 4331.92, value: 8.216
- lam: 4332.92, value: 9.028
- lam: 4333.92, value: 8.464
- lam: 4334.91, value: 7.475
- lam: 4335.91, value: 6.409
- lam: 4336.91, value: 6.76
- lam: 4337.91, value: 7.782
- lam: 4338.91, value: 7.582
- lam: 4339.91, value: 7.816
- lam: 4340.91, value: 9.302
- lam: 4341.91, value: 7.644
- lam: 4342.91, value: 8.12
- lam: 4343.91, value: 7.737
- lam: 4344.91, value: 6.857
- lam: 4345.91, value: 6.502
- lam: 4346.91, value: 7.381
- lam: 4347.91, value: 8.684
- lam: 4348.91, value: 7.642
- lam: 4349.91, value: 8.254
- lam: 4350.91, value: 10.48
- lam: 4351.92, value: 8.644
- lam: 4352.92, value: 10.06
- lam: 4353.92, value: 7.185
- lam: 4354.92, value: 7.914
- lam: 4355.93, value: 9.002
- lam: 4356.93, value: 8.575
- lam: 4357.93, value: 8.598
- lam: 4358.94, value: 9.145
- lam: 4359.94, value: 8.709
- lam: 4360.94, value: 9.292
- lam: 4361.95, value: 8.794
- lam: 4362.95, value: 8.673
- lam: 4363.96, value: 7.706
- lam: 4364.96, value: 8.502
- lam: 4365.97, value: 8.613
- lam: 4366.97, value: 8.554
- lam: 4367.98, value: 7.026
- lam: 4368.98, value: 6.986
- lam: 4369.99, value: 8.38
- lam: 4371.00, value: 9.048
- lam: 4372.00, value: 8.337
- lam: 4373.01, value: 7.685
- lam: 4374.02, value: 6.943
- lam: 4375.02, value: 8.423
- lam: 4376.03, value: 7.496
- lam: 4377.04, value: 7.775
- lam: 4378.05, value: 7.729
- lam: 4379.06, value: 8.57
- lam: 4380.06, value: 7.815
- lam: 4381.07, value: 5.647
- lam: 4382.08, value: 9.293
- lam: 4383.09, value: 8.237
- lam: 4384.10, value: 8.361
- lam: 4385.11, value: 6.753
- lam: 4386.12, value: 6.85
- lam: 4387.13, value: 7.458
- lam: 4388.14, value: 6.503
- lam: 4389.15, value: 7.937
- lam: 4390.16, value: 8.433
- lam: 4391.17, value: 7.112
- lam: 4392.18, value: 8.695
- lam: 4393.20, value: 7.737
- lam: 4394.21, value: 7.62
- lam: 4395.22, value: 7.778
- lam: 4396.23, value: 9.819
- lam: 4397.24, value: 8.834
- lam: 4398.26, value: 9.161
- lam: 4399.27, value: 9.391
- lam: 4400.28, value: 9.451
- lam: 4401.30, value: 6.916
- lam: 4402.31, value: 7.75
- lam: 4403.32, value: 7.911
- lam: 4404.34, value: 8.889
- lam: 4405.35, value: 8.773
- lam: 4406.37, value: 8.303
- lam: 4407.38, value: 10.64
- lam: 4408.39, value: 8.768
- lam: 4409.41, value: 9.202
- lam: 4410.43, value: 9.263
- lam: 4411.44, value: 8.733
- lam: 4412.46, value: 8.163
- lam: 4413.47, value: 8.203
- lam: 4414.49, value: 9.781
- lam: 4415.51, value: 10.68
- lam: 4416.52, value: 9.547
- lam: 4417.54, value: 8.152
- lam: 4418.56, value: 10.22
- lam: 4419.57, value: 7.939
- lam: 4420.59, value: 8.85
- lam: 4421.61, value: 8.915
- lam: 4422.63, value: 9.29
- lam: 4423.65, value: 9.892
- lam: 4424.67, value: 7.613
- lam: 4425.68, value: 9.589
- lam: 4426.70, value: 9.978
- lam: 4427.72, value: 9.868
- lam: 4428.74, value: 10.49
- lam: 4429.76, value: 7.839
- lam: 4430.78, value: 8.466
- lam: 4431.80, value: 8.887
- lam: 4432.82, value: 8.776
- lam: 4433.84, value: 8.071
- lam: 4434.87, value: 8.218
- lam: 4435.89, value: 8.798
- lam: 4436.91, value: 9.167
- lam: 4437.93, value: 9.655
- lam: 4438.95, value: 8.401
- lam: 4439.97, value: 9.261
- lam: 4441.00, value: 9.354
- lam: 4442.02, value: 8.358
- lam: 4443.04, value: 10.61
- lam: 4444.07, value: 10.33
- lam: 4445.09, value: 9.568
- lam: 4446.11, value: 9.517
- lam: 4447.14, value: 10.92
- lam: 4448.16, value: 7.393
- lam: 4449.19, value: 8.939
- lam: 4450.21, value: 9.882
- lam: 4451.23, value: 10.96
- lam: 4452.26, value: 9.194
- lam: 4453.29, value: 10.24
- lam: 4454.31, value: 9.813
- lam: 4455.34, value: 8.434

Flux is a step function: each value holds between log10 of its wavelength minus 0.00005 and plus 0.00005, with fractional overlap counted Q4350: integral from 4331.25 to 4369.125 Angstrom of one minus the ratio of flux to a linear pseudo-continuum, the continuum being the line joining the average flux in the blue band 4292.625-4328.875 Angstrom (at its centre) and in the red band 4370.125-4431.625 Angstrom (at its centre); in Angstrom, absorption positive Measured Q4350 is -3.06 Angstrom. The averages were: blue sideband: 6.83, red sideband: 8.5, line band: 8.17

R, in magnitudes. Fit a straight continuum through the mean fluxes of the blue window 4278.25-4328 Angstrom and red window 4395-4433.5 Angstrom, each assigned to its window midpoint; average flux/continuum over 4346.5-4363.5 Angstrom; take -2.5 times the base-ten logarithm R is -0.104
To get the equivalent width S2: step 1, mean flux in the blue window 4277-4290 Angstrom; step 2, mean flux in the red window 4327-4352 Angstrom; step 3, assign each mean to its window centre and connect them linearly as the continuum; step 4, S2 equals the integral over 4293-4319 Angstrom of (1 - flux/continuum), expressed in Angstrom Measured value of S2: 3.9 Angstrom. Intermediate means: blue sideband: 7.11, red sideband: 7.93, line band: 6.32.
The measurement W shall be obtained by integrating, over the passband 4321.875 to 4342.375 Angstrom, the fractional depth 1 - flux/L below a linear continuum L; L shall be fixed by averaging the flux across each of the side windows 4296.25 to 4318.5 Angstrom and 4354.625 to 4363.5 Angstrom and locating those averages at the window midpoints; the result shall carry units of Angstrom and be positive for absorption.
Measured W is -1.8 Angstrom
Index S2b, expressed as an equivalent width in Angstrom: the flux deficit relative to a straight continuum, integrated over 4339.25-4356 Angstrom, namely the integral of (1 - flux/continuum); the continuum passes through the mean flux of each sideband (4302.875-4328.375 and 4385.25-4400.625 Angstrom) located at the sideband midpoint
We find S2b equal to -1.6 Angstrom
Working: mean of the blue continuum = 6.99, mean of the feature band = 8.16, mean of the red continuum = 8.14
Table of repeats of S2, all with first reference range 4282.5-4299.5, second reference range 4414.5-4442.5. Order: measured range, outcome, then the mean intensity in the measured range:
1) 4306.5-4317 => 1.43 Angstrom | 6.22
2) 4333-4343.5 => -0.24 Angstrom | 7.79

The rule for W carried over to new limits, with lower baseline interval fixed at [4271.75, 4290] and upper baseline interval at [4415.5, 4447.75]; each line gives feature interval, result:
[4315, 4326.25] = -1.01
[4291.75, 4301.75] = 1.04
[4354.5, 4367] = -0.63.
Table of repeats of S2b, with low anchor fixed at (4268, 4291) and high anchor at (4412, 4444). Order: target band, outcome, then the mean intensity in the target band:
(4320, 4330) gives -0.59 Angstrom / 8.19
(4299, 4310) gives 2.92 Angstrom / 5.49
